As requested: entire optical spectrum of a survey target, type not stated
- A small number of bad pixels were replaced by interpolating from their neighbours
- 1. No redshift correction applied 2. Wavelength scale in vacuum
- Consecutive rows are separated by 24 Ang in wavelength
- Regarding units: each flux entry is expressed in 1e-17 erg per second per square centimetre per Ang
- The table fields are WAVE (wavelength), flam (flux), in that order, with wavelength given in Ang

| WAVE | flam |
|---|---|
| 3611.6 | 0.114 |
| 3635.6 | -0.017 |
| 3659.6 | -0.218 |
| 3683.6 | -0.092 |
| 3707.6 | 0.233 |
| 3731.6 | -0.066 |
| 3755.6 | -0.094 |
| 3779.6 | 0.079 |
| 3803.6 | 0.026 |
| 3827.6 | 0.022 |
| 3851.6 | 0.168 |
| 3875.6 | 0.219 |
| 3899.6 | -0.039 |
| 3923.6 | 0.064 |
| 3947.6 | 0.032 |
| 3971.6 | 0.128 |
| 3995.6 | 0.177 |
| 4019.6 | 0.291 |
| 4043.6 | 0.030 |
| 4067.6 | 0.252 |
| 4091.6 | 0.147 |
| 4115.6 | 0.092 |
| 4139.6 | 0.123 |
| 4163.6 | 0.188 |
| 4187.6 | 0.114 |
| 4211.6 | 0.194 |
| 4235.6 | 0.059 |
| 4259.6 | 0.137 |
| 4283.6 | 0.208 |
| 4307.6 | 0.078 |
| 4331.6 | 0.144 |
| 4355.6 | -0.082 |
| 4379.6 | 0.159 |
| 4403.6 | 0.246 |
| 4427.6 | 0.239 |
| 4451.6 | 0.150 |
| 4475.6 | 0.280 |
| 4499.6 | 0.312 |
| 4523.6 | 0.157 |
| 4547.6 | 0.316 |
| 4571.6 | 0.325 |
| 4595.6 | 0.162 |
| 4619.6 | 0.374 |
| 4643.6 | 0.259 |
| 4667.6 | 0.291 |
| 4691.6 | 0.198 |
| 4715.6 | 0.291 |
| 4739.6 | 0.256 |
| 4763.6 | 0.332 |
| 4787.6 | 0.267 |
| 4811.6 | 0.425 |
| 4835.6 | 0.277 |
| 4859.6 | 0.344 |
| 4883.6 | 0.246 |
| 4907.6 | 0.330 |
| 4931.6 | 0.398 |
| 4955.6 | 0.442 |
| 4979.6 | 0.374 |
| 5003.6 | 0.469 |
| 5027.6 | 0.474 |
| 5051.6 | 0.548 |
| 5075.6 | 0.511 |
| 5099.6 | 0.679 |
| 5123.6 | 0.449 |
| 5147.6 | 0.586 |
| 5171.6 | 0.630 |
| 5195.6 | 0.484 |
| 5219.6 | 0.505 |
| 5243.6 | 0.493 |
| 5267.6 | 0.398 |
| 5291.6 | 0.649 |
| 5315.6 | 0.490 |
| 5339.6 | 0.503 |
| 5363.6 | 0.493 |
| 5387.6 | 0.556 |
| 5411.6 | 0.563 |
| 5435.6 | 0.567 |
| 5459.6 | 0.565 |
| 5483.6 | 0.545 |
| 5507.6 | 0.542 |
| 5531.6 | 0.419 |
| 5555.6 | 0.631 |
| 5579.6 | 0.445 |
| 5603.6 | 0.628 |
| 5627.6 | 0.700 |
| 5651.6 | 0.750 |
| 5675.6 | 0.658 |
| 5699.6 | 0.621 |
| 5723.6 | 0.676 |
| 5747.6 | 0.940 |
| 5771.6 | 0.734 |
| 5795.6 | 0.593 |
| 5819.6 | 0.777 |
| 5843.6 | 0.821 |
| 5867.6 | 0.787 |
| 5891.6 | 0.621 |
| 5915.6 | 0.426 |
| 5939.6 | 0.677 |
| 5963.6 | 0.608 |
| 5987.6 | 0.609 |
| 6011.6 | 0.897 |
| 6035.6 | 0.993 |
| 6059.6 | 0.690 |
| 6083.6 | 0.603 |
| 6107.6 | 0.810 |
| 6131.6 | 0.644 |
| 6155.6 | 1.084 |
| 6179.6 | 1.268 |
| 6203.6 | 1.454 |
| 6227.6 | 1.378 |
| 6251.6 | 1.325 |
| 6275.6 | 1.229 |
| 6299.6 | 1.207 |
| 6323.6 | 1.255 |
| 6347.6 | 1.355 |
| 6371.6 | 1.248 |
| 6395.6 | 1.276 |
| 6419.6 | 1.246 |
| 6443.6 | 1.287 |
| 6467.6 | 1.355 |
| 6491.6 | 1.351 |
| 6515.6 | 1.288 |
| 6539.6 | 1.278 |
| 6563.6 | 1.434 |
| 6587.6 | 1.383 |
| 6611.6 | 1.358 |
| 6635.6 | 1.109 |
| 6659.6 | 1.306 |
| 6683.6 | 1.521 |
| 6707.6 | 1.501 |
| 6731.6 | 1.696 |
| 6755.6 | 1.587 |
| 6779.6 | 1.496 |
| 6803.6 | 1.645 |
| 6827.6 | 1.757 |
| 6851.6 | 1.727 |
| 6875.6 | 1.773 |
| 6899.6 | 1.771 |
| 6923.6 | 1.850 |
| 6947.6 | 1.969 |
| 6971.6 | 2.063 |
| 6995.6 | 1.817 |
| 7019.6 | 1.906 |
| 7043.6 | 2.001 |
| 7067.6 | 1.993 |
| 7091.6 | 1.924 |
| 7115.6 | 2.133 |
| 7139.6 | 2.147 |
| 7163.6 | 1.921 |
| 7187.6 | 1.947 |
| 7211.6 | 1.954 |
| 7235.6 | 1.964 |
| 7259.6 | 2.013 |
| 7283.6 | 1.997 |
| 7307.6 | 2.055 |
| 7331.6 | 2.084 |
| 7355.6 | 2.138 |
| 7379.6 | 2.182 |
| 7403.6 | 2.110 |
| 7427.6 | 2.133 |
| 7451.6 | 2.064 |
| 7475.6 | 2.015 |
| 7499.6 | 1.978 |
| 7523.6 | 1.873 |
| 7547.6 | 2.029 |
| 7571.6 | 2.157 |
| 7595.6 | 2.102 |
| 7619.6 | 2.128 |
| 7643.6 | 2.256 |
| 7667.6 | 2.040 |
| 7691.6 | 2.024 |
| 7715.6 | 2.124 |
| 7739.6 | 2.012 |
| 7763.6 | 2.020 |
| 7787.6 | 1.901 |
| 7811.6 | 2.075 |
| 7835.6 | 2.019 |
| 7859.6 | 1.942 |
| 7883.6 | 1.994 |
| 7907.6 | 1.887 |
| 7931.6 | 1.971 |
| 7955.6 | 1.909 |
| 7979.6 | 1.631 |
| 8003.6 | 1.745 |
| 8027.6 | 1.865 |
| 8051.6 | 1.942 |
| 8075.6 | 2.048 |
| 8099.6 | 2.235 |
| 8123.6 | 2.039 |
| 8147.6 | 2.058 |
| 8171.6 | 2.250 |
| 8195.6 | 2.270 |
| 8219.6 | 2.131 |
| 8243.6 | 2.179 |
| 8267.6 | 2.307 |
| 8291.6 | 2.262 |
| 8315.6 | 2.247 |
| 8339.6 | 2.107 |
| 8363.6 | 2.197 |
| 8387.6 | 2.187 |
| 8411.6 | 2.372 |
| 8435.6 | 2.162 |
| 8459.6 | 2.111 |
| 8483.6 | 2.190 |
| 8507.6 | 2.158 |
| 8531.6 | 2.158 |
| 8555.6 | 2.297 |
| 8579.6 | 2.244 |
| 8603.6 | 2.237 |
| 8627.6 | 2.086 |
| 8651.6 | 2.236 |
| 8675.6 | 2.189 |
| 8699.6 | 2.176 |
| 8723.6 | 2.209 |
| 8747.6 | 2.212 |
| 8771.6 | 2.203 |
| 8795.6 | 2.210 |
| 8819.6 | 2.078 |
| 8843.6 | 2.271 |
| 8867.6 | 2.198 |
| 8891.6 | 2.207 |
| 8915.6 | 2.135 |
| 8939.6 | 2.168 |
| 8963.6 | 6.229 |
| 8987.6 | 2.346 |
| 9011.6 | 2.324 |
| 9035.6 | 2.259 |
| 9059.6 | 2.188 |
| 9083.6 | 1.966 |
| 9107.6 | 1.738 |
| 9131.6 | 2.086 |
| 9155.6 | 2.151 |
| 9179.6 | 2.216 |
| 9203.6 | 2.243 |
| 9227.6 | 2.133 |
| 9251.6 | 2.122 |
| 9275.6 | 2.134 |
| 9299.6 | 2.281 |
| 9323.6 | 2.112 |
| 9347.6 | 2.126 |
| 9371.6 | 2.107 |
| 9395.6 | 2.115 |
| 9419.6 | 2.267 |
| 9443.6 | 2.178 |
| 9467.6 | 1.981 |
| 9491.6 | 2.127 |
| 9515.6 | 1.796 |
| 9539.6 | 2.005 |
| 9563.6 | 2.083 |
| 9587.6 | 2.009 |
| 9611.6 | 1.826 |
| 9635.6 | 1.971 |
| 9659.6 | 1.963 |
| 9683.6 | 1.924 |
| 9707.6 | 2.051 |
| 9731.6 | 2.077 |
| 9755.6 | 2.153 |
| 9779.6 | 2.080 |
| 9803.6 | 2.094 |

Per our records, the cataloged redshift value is 0.544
